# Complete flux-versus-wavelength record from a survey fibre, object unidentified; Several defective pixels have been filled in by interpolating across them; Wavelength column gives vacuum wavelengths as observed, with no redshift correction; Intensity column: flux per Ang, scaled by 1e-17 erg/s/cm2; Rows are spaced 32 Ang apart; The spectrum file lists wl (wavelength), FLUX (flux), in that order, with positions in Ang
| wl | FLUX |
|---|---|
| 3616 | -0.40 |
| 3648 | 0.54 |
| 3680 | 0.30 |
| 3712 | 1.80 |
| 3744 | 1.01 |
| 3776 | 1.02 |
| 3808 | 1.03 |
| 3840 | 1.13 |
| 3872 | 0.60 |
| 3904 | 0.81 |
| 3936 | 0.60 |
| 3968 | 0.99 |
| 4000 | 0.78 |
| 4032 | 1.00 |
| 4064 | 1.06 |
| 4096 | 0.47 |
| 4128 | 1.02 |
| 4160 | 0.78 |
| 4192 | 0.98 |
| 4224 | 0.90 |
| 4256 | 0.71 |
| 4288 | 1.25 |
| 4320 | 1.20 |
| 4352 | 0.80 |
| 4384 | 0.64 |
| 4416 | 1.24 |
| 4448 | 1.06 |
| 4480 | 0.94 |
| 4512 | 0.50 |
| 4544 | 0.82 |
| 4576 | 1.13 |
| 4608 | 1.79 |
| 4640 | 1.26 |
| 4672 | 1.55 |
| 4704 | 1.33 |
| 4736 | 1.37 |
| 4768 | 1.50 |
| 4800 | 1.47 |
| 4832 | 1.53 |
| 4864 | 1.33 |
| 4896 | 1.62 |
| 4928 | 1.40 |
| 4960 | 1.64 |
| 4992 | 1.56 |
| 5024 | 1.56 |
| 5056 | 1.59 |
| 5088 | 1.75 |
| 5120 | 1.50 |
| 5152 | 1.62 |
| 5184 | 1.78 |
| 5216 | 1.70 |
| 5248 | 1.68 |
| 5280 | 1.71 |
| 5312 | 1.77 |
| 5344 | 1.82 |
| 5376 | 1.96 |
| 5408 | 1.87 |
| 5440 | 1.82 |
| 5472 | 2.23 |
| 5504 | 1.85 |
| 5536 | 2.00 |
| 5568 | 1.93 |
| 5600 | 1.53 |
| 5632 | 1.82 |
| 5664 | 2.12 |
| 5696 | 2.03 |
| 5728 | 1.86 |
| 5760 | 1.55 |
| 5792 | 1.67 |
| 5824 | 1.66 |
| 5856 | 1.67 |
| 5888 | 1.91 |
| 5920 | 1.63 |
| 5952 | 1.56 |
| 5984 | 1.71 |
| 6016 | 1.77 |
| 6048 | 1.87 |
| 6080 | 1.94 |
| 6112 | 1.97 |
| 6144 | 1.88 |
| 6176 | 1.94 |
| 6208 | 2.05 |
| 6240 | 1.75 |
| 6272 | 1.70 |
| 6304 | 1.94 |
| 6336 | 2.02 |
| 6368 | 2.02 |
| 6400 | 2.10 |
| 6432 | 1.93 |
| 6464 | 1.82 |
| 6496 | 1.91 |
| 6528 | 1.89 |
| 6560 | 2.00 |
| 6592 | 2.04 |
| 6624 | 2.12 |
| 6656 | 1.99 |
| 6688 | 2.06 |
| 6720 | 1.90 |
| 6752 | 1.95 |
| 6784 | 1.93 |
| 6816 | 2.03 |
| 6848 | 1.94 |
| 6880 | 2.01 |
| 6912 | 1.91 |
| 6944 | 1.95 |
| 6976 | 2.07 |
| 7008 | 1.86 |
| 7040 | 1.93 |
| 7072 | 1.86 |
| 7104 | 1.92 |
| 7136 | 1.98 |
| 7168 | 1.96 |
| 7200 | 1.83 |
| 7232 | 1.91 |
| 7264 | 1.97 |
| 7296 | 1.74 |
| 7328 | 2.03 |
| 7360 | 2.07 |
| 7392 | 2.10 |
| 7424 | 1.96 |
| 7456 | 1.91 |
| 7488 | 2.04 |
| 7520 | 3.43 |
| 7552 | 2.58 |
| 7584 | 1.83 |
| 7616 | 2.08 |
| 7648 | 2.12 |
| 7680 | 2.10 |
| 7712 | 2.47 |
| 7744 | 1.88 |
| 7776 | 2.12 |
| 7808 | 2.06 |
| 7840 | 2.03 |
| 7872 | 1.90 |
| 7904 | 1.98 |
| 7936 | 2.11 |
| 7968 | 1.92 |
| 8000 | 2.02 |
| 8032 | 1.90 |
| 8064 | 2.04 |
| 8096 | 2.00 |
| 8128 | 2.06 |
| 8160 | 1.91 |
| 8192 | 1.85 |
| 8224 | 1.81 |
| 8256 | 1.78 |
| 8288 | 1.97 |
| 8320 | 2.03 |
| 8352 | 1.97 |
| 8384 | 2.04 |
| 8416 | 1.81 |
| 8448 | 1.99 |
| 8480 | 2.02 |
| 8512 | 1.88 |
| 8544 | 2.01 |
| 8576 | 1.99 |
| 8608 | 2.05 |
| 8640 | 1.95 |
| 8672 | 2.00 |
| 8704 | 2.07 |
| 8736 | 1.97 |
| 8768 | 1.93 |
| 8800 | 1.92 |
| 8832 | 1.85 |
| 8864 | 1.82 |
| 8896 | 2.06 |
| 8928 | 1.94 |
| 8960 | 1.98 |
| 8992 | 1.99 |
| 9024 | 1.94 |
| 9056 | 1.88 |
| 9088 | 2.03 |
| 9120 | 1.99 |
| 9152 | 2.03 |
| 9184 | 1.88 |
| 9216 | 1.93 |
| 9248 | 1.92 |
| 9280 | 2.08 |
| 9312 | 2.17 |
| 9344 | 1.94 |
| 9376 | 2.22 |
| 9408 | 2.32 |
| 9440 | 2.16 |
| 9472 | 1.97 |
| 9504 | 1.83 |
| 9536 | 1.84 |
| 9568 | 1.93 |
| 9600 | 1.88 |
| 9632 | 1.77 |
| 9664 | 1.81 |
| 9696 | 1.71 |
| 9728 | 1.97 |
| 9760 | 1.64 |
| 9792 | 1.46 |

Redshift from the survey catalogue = 0.15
